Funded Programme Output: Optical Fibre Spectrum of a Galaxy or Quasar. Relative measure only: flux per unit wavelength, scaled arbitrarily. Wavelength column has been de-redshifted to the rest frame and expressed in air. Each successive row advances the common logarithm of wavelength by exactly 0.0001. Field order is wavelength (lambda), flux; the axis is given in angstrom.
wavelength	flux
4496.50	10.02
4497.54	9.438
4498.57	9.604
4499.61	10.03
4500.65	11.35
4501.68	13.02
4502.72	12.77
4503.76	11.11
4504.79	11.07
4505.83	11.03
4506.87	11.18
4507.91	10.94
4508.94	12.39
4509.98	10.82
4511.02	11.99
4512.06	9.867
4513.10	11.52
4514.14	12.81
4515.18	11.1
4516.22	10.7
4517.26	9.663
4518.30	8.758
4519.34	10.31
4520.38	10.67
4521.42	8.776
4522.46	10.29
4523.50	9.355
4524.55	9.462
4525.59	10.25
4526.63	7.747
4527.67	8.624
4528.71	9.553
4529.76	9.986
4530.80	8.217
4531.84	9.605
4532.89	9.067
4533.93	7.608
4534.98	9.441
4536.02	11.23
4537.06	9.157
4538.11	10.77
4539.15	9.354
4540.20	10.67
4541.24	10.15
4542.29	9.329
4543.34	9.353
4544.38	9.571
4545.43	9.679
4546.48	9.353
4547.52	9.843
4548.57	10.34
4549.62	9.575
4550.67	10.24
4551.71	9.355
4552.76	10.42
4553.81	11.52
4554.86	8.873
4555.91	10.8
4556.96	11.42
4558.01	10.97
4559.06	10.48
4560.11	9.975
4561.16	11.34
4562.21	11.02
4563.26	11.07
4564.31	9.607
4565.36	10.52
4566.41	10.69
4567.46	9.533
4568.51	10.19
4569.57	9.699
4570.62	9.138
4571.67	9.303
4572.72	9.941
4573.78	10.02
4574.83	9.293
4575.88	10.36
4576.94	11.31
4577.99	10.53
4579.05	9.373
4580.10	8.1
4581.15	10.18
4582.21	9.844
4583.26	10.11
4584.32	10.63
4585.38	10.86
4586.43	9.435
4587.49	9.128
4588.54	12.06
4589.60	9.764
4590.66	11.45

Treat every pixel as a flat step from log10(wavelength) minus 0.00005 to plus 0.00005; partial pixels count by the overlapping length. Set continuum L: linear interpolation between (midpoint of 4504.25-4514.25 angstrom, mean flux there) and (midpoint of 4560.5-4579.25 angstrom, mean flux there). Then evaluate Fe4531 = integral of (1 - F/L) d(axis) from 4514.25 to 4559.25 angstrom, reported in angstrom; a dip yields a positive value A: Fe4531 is 4.0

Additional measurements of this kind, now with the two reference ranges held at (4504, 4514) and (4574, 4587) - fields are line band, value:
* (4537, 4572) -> 1.1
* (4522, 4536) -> 2.1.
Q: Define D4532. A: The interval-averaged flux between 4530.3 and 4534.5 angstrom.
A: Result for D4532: 8.62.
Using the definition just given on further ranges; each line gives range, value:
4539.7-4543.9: 9.88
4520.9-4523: 9.55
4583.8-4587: 10.3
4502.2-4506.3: 11.5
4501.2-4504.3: 12.3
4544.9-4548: 9.62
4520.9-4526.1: 9.62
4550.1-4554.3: 10.4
